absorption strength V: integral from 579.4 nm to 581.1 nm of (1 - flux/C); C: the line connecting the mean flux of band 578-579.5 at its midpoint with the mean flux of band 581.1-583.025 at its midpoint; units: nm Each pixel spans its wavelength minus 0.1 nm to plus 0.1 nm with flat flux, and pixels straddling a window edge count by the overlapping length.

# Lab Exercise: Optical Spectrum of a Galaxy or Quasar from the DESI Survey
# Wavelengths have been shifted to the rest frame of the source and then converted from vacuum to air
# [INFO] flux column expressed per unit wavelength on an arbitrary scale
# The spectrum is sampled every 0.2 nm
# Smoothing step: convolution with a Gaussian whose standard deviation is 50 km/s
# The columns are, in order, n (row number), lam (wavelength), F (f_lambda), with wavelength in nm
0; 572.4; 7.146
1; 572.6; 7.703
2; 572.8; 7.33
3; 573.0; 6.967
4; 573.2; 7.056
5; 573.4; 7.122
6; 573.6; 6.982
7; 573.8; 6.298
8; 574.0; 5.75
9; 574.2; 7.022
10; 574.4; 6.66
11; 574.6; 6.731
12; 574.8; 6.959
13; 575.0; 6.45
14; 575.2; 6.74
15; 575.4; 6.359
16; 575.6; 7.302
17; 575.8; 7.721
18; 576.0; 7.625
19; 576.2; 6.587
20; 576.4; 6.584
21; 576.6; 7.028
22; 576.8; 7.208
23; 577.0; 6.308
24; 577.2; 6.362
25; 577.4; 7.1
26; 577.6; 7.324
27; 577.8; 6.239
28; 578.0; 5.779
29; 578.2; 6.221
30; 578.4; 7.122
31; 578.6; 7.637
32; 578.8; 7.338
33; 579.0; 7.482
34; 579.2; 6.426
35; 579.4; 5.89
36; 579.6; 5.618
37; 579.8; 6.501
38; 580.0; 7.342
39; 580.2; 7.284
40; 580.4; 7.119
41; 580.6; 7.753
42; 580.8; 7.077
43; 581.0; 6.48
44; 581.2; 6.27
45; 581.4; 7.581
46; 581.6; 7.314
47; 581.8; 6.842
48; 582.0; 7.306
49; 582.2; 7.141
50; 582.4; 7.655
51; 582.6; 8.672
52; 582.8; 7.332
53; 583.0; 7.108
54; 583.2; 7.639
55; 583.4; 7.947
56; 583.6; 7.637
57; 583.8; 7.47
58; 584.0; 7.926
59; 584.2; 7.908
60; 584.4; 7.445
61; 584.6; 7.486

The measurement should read 0.05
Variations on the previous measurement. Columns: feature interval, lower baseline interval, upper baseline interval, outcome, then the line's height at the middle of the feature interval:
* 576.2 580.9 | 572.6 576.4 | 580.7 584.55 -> 0.221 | 7.15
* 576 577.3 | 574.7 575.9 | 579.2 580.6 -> 0.019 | 6.85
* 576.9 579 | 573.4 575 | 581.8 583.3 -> 0.077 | 7.03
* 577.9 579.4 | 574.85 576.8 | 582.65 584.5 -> 0.084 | 7.2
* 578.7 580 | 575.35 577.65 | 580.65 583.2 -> 0.094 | 7.12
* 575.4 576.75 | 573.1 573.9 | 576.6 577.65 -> -0.045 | 6.86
